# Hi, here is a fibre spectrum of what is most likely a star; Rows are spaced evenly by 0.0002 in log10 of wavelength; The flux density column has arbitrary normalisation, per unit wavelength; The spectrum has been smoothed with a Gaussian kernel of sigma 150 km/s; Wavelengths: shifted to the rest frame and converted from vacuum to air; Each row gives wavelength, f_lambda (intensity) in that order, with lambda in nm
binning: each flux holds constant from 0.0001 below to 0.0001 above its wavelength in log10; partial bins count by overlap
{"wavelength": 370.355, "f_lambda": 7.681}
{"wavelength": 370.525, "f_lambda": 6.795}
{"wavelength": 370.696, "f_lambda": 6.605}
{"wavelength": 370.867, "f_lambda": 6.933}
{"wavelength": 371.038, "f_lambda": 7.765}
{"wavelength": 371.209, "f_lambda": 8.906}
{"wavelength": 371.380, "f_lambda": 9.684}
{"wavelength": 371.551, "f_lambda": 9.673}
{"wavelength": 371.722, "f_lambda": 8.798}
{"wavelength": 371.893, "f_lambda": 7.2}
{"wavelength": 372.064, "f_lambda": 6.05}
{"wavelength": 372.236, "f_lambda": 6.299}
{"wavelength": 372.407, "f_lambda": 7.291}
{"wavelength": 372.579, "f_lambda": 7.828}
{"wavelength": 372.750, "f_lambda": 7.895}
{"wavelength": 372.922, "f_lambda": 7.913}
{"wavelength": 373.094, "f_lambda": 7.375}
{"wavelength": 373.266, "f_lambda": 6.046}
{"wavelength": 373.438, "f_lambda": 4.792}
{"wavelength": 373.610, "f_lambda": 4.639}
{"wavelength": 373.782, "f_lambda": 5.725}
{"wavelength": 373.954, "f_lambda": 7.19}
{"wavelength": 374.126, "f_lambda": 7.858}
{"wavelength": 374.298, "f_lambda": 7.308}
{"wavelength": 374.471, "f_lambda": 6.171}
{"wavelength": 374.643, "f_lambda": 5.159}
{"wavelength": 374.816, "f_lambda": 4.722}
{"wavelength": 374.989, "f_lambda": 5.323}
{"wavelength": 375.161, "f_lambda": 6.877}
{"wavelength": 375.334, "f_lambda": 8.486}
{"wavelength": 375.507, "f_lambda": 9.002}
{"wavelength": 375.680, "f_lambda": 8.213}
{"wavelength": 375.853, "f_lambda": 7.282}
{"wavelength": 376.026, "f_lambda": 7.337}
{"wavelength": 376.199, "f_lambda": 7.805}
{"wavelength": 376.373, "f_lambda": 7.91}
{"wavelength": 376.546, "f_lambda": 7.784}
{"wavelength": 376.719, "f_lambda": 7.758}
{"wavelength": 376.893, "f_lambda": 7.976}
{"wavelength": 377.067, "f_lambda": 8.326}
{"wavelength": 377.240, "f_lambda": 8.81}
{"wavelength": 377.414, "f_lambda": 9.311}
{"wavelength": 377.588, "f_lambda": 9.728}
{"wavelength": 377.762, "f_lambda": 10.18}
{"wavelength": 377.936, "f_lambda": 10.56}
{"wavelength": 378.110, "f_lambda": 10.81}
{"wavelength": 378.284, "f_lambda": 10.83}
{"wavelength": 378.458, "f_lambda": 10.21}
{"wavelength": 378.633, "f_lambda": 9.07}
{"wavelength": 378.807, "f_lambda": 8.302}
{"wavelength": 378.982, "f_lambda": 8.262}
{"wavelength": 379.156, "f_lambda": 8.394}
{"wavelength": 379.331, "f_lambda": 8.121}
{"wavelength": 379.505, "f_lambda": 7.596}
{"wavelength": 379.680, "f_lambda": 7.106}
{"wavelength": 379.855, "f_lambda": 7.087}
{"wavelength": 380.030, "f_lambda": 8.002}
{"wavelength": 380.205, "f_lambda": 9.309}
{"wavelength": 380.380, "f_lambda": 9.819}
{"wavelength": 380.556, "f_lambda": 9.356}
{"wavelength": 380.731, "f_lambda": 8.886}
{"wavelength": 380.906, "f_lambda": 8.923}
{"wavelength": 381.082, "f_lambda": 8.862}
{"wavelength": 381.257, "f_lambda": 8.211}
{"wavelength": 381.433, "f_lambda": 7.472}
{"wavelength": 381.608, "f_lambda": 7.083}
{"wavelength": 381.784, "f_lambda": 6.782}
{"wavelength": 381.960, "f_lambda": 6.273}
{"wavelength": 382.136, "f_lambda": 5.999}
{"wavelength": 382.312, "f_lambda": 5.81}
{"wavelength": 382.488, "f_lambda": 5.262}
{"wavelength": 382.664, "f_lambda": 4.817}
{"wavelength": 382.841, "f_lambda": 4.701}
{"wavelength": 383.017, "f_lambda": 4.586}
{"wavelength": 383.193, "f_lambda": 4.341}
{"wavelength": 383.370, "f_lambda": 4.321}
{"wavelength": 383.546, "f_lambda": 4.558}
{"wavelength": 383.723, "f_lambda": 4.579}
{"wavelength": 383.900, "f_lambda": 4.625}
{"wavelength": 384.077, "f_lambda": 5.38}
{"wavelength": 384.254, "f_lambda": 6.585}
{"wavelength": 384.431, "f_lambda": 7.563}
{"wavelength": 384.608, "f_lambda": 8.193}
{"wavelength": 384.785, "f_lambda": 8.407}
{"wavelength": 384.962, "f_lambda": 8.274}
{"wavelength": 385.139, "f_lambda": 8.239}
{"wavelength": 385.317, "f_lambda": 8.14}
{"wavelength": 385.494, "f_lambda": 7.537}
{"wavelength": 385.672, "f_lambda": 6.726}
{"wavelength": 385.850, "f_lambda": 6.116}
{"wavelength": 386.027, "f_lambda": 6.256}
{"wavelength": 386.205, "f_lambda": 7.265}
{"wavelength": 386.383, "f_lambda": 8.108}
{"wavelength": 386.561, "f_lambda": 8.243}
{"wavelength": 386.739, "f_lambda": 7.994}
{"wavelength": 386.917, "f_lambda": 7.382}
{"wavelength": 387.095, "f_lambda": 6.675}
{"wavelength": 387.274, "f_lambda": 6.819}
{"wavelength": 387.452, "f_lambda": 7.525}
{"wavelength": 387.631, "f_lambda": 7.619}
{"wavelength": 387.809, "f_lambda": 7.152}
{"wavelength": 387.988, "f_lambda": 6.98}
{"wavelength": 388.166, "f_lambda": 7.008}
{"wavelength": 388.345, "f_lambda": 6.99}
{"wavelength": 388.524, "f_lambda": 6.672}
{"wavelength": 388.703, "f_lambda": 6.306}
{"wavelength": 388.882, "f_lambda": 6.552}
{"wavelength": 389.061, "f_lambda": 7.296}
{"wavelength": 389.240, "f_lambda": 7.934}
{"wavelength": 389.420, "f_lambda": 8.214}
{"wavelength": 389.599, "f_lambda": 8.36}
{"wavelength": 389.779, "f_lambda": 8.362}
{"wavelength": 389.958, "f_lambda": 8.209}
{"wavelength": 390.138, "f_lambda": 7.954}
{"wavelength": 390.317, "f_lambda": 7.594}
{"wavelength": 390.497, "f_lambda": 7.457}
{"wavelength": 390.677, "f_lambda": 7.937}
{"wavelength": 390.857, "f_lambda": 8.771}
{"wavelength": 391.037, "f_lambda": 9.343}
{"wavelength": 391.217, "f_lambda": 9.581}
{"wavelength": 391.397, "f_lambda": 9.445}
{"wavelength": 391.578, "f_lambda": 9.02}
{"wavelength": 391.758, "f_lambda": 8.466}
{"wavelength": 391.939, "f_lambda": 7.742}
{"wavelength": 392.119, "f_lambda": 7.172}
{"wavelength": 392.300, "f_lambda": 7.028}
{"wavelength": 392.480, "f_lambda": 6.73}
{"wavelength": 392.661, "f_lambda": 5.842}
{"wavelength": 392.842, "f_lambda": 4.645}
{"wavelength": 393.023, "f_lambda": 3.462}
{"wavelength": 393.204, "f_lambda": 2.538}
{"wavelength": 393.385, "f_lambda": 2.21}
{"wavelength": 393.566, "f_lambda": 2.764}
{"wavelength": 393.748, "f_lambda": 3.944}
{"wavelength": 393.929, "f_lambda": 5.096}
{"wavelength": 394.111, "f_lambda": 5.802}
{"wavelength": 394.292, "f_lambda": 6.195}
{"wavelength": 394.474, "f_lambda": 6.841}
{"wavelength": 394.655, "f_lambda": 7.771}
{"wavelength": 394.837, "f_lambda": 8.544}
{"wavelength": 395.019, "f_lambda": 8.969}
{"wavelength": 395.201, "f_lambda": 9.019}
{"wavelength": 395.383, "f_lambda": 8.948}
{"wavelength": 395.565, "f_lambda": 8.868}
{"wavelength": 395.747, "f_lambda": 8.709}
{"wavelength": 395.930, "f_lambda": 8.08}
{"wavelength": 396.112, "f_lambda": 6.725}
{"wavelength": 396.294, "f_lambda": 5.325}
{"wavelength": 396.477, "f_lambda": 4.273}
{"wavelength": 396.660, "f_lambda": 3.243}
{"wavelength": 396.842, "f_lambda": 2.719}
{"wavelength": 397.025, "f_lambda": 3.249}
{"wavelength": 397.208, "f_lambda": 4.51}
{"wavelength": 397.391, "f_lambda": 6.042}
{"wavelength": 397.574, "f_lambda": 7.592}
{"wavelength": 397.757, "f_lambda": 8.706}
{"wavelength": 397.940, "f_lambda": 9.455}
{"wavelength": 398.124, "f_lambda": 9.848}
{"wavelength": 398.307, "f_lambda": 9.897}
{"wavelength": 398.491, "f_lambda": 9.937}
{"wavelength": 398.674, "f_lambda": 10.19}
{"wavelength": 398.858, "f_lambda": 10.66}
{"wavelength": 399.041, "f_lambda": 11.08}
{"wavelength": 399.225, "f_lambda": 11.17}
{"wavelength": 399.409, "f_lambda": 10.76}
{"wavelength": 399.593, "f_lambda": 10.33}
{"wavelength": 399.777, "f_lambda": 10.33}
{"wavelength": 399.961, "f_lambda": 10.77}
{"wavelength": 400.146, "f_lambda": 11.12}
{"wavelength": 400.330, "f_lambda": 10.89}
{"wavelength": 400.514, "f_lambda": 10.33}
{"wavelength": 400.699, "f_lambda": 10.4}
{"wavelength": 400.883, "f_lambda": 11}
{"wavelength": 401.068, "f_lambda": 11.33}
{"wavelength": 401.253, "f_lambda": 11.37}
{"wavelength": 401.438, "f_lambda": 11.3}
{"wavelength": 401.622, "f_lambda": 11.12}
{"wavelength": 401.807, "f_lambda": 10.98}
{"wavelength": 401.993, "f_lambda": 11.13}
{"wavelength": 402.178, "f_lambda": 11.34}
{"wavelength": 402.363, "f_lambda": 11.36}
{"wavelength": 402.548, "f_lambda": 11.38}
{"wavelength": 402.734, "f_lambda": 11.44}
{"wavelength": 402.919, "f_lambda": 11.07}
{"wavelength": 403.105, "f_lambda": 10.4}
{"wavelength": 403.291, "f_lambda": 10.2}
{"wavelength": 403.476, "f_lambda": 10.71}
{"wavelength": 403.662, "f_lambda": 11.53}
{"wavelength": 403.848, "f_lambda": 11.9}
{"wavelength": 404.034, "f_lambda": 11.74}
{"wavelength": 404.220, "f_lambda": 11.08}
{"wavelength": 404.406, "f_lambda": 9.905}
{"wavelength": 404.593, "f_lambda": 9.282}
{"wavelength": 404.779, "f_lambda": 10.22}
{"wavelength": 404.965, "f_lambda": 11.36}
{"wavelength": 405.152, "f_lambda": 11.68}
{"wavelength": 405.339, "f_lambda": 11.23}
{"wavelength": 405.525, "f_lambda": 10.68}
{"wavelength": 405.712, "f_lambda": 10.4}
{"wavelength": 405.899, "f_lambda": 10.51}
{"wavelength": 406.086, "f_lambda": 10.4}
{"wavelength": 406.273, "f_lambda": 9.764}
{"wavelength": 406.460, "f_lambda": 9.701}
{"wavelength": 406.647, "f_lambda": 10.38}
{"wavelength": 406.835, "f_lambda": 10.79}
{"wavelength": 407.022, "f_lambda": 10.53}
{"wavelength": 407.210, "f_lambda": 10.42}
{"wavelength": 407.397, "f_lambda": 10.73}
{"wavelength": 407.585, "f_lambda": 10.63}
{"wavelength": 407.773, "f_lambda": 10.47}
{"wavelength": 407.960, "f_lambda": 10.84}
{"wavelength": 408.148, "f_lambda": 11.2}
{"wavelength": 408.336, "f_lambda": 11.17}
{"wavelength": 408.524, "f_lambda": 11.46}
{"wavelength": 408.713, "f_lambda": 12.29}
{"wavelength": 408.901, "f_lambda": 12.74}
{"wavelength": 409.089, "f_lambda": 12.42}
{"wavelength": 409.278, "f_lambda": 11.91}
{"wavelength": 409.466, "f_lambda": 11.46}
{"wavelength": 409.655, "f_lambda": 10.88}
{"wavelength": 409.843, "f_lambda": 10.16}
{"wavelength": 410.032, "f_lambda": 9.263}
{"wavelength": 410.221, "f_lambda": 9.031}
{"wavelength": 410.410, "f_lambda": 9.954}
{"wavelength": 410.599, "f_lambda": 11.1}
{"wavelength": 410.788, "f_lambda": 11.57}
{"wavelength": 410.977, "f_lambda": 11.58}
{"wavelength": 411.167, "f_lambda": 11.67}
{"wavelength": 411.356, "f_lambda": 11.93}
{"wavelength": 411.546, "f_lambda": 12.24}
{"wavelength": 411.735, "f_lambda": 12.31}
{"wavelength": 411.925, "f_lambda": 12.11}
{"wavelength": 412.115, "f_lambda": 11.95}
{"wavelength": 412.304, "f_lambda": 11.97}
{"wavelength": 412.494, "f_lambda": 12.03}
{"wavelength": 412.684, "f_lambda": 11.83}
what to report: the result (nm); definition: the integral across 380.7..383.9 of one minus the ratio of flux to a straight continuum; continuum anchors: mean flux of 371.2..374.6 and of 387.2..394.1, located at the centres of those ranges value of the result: 0.42 nm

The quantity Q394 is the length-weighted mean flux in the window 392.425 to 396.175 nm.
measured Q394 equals 6.27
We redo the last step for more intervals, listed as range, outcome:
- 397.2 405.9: 10.5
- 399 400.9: 10.7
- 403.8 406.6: 10.6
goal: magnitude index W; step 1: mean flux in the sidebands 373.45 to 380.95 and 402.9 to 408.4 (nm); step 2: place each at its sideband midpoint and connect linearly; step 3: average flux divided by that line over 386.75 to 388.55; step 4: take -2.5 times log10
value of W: 0.25 mag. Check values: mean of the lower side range 8.05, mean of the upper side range 10.7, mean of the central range 7.14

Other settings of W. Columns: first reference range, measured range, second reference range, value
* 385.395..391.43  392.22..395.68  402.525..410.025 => 0.38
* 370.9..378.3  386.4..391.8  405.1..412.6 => 0.17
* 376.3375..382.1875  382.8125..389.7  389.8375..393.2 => 0.15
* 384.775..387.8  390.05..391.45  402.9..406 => -0.03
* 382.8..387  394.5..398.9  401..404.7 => 0.26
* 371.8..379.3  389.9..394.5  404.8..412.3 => 0.38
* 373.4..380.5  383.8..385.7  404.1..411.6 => 0.20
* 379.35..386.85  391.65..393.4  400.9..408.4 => 0.44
